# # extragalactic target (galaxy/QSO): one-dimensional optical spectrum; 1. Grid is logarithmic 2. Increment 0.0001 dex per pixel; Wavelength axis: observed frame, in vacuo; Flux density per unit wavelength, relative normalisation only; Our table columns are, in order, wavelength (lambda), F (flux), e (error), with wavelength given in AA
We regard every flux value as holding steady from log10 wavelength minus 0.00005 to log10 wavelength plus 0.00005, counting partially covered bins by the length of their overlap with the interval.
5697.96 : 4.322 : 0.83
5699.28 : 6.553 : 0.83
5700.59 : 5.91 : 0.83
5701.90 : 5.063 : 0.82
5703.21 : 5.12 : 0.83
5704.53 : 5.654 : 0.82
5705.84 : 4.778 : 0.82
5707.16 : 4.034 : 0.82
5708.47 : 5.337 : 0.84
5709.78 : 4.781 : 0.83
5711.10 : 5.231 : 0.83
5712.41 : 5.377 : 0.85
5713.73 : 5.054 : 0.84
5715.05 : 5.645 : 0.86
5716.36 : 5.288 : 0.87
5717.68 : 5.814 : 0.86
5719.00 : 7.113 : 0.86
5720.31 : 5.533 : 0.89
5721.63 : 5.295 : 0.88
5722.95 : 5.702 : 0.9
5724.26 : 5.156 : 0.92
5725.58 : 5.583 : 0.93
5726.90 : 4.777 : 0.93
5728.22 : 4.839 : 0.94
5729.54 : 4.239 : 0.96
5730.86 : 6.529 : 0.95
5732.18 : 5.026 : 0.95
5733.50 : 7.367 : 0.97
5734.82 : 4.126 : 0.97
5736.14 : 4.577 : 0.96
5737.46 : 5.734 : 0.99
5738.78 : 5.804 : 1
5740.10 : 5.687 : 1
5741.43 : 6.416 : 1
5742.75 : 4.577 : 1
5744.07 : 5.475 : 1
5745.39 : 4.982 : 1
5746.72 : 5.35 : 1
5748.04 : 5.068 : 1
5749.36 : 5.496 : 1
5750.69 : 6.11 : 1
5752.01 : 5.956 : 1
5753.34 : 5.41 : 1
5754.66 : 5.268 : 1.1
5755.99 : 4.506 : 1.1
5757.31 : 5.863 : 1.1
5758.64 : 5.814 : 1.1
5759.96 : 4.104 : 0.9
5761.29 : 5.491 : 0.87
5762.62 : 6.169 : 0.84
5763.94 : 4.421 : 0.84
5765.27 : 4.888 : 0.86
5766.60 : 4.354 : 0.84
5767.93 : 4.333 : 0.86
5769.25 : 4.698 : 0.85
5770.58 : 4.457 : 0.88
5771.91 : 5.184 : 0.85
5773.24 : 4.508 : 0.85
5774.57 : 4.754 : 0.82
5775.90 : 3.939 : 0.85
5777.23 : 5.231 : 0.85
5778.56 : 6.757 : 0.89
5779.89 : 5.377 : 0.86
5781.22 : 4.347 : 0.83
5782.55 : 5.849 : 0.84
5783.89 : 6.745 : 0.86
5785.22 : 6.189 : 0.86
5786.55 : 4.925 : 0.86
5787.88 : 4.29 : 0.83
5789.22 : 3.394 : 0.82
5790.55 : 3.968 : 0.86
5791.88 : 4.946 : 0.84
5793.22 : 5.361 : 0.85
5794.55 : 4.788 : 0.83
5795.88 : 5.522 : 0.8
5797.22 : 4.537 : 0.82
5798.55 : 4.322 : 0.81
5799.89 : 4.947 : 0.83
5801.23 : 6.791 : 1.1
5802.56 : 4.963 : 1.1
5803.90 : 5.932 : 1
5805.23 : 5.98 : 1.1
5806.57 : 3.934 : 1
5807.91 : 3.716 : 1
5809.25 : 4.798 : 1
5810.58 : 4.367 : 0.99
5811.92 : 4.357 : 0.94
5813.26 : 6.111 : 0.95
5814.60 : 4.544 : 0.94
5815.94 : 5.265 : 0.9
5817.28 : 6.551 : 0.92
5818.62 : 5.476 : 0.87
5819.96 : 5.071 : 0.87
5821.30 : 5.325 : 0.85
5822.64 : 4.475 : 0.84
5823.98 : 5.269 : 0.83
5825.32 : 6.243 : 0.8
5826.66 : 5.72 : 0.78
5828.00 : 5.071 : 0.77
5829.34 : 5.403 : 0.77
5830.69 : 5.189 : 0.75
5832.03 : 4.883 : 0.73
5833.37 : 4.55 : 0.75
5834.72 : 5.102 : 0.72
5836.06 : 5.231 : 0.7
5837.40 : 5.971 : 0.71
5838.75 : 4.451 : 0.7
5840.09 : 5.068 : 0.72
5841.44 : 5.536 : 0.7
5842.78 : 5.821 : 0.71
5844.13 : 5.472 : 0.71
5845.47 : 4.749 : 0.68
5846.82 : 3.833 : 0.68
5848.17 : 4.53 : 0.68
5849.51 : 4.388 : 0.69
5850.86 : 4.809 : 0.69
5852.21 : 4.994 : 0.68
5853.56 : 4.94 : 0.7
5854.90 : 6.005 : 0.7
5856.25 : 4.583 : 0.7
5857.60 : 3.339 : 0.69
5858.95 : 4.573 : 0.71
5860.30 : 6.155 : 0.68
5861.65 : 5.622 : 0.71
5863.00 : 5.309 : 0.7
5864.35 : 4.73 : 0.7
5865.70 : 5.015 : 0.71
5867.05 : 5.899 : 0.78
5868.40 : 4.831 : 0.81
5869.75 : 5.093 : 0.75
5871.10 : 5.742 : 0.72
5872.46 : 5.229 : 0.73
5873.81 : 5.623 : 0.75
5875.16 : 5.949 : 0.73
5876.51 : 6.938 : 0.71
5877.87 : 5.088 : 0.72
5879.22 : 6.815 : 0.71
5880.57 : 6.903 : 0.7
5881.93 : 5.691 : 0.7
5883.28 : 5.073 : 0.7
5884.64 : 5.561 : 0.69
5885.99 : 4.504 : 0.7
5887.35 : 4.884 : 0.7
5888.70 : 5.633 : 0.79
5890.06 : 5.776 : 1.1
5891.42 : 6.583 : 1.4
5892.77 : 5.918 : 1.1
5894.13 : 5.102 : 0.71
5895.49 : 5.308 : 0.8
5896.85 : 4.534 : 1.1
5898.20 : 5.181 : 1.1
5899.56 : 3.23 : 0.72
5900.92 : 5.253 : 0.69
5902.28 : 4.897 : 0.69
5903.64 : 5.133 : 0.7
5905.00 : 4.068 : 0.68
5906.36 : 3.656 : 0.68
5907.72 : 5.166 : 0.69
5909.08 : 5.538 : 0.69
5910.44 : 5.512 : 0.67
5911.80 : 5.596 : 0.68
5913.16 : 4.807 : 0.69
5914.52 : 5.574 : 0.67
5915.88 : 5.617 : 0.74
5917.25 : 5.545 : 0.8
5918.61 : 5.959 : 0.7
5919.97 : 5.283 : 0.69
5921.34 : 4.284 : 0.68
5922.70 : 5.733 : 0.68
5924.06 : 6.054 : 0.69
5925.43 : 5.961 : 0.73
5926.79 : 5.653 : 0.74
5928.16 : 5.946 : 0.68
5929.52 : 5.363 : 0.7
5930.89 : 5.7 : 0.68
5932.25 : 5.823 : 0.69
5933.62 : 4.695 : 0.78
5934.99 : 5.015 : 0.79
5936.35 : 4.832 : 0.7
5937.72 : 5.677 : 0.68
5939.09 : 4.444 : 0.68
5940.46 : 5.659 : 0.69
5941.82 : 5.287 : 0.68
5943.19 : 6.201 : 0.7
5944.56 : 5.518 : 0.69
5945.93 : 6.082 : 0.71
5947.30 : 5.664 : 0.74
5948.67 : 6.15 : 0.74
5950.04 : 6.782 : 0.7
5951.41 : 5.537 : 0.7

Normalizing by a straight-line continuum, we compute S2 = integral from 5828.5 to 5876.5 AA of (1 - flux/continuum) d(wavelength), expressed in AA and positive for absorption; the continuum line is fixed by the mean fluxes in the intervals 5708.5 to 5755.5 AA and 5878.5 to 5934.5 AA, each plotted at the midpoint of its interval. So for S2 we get 2.22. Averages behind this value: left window 5.43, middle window 5.13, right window 5.35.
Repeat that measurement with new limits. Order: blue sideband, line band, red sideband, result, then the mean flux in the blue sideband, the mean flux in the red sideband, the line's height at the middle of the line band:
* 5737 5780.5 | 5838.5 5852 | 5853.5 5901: 1.1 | 5.21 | 5.36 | 5.32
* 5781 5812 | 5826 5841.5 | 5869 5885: 0.6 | 4.98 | 5.81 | 5.36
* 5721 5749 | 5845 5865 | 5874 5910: 1.9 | 5.35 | 5.33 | 5.33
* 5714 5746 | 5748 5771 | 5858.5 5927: 1.3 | 5.47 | 5.37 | 5.45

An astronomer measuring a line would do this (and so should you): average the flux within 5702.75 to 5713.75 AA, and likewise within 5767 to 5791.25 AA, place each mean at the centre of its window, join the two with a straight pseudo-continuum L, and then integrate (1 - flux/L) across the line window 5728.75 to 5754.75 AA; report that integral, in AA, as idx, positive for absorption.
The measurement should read -2.5 AA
